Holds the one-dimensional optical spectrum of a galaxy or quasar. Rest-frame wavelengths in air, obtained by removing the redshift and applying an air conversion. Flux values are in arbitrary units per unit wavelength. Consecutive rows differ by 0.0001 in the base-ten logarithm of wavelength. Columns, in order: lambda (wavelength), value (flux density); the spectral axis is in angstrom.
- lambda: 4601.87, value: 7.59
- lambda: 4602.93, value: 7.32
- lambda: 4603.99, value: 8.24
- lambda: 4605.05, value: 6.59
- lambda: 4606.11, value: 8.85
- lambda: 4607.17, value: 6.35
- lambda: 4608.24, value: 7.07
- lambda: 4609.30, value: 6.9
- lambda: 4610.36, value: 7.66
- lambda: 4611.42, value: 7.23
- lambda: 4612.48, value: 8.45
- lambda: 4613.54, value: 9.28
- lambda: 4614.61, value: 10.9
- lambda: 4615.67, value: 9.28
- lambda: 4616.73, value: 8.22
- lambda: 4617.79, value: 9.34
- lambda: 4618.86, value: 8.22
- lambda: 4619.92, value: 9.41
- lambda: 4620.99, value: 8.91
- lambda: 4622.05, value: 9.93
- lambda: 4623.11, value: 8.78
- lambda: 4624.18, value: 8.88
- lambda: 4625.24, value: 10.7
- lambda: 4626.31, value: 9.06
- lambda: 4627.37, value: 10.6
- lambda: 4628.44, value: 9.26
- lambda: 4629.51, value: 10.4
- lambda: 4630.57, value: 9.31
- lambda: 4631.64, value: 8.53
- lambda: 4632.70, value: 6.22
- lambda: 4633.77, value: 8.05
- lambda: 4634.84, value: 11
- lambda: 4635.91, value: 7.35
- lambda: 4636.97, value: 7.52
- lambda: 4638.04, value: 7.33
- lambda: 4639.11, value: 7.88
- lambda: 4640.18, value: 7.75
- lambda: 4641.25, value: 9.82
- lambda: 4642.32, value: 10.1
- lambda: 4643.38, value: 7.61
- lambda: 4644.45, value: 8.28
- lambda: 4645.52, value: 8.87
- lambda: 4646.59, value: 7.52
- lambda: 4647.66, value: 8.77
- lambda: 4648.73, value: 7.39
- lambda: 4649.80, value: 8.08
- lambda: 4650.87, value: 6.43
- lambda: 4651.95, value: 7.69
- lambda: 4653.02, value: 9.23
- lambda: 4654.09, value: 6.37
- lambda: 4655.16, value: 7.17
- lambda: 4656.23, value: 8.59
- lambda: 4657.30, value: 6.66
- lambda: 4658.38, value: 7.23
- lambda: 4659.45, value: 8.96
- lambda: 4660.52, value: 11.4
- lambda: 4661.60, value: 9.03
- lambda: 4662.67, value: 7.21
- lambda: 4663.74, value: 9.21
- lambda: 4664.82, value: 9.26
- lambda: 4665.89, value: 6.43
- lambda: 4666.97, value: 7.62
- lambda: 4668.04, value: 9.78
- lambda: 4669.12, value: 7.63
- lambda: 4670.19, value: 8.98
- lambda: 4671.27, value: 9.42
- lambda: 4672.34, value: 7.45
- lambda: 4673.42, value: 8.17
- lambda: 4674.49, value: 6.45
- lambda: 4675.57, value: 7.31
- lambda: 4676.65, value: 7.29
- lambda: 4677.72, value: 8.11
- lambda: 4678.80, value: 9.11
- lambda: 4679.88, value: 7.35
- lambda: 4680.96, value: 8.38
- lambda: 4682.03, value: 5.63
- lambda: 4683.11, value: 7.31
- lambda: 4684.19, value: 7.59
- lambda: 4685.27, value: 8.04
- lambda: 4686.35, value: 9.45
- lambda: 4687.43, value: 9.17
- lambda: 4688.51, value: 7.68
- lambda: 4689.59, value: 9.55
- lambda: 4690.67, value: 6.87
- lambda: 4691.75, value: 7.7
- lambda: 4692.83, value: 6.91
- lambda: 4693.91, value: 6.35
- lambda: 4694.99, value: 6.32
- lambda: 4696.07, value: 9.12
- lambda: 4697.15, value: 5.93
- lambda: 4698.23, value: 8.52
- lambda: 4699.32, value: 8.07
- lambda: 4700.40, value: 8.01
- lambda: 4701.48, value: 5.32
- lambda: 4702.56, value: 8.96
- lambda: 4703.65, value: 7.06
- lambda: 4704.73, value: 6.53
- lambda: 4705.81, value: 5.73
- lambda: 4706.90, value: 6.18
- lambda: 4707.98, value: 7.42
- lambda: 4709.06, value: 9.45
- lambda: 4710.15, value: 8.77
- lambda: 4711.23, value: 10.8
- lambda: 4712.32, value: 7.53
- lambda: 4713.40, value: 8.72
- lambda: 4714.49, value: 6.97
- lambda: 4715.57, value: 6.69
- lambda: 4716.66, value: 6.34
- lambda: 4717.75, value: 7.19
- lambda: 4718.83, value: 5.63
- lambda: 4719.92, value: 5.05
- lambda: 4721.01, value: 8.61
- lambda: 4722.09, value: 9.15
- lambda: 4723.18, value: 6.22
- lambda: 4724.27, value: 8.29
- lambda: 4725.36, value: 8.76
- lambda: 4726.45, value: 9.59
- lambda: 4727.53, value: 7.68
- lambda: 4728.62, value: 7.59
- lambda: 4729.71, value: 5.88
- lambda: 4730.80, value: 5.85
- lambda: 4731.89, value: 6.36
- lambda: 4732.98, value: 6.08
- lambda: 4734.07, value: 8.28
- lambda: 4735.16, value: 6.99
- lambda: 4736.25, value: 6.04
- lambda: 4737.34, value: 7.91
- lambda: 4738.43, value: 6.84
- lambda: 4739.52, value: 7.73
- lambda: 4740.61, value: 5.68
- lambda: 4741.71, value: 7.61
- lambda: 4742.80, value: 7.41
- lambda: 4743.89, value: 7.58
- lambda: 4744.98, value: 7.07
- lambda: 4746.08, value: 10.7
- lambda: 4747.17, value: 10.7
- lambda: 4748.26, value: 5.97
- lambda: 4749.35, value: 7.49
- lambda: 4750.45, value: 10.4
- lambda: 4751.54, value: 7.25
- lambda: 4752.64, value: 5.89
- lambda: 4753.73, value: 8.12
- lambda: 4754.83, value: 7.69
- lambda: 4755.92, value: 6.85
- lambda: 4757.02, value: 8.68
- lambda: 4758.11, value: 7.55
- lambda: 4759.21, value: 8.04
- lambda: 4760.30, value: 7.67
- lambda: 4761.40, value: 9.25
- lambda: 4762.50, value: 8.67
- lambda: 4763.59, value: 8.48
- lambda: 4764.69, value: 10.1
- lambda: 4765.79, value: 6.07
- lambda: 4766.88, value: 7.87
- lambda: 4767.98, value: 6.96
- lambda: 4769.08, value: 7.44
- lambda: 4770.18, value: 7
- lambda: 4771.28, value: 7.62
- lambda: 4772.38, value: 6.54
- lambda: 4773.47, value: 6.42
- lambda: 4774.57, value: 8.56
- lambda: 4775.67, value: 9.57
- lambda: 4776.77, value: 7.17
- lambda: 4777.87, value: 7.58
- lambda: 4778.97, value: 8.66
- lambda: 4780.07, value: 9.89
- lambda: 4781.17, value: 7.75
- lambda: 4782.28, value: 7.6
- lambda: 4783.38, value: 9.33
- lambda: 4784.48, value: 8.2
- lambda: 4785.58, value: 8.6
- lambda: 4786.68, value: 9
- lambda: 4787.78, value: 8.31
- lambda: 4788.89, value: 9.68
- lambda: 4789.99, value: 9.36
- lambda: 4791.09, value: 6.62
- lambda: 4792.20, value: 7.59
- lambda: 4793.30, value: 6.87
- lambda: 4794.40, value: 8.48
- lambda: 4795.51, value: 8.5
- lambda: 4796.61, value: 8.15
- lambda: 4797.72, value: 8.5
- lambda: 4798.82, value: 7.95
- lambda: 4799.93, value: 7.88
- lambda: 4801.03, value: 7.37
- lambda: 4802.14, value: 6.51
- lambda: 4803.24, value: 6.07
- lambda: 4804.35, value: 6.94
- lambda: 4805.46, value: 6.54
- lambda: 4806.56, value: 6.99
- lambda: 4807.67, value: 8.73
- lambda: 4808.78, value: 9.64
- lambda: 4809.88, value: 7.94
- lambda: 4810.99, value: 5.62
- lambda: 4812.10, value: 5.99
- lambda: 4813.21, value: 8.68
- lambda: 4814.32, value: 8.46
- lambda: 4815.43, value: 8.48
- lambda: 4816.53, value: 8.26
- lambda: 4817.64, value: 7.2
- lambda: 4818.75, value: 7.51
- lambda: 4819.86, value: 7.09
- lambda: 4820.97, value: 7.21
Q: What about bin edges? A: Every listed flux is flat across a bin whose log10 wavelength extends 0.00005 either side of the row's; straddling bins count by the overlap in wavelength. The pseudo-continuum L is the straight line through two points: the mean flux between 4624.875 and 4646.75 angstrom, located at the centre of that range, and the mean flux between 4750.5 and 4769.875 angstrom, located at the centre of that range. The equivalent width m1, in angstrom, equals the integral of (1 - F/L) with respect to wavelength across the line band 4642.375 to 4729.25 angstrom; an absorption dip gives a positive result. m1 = 5.77 angstrom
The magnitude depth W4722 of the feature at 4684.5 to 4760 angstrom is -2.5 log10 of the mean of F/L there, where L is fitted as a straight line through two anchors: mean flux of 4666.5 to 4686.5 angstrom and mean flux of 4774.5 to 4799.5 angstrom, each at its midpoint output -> 0.07 mag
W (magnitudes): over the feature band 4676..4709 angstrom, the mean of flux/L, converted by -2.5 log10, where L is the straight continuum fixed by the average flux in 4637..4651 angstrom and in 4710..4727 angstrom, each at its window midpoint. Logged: 0.05 mag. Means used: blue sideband 8.17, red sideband 7.75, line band 7.55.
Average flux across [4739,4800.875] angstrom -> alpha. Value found 8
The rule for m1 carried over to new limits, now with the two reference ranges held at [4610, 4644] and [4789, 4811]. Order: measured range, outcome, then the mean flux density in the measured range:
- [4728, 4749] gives 2.1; 7.28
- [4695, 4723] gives 2.8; 7.47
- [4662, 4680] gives 1.0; 8.07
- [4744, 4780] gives 0.0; 7.96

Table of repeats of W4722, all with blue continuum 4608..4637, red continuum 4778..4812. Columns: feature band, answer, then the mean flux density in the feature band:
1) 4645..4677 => 0.08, 8.06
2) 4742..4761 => 0.03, 7.95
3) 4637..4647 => 0.05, 8.32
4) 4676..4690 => 0.07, 8.03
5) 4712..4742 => 0.16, 7.18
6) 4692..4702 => 0.18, 7.19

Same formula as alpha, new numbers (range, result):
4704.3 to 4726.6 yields 7.57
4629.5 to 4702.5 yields 8.01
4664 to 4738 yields 7.6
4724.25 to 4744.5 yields 7.24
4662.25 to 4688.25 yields 8.01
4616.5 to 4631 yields 9.38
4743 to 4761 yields 7.98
